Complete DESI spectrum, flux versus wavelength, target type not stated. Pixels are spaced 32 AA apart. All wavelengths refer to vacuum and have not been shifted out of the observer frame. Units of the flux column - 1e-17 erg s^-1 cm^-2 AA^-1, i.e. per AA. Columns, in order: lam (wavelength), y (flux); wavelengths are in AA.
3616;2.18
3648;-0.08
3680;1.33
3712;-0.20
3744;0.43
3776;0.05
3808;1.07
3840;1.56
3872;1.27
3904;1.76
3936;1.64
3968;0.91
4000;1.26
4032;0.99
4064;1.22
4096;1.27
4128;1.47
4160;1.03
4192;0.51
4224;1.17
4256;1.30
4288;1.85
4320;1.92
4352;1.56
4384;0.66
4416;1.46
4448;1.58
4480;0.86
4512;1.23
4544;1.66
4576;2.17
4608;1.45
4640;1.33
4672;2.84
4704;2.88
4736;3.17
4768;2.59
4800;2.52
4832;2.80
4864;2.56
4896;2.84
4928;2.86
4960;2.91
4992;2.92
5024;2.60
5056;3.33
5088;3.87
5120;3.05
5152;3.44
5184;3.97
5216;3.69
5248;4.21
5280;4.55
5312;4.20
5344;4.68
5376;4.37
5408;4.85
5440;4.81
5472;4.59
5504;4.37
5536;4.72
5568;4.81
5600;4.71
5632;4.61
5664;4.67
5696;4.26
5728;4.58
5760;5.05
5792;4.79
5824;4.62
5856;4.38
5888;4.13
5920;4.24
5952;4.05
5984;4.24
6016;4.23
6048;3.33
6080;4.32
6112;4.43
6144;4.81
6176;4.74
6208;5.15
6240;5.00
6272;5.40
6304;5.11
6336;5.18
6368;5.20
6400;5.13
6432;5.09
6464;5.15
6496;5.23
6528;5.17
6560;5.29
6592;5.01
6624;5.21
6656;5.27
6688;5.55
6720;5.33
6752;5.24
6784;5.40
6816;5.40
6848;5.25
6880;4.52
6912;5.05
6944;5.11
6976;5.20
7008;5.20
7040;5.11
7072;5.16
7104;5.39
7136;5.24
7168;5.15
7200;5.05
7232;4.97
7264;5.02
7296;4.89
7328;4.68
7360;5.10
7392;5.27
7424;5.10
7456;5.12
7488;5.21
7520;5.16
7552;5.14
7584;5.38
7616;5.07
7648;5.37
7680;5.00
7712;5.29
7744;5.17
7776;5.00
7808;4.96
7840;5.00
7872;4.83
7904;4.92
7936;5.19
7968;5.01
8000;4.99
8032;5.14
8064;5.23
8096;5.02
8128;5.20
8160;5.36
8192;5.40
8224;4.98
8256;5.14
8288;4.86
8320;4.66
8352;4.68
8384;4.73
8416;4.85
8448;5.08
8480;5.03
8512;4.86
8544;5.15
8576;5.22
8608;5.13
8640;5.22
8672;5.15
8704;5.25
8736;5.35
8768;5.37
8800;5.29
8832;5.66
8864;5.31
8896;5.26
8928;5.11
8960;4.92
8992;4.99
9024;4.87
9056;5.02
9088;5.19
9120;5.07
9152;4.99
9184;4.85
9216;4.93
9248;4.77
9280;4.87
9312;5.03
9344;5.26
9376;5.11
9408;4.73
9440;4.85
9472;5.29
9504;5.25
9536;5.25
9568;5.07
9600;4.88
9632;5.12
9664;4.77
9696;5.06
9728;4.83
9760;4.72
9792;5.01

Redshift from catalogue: 0.169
